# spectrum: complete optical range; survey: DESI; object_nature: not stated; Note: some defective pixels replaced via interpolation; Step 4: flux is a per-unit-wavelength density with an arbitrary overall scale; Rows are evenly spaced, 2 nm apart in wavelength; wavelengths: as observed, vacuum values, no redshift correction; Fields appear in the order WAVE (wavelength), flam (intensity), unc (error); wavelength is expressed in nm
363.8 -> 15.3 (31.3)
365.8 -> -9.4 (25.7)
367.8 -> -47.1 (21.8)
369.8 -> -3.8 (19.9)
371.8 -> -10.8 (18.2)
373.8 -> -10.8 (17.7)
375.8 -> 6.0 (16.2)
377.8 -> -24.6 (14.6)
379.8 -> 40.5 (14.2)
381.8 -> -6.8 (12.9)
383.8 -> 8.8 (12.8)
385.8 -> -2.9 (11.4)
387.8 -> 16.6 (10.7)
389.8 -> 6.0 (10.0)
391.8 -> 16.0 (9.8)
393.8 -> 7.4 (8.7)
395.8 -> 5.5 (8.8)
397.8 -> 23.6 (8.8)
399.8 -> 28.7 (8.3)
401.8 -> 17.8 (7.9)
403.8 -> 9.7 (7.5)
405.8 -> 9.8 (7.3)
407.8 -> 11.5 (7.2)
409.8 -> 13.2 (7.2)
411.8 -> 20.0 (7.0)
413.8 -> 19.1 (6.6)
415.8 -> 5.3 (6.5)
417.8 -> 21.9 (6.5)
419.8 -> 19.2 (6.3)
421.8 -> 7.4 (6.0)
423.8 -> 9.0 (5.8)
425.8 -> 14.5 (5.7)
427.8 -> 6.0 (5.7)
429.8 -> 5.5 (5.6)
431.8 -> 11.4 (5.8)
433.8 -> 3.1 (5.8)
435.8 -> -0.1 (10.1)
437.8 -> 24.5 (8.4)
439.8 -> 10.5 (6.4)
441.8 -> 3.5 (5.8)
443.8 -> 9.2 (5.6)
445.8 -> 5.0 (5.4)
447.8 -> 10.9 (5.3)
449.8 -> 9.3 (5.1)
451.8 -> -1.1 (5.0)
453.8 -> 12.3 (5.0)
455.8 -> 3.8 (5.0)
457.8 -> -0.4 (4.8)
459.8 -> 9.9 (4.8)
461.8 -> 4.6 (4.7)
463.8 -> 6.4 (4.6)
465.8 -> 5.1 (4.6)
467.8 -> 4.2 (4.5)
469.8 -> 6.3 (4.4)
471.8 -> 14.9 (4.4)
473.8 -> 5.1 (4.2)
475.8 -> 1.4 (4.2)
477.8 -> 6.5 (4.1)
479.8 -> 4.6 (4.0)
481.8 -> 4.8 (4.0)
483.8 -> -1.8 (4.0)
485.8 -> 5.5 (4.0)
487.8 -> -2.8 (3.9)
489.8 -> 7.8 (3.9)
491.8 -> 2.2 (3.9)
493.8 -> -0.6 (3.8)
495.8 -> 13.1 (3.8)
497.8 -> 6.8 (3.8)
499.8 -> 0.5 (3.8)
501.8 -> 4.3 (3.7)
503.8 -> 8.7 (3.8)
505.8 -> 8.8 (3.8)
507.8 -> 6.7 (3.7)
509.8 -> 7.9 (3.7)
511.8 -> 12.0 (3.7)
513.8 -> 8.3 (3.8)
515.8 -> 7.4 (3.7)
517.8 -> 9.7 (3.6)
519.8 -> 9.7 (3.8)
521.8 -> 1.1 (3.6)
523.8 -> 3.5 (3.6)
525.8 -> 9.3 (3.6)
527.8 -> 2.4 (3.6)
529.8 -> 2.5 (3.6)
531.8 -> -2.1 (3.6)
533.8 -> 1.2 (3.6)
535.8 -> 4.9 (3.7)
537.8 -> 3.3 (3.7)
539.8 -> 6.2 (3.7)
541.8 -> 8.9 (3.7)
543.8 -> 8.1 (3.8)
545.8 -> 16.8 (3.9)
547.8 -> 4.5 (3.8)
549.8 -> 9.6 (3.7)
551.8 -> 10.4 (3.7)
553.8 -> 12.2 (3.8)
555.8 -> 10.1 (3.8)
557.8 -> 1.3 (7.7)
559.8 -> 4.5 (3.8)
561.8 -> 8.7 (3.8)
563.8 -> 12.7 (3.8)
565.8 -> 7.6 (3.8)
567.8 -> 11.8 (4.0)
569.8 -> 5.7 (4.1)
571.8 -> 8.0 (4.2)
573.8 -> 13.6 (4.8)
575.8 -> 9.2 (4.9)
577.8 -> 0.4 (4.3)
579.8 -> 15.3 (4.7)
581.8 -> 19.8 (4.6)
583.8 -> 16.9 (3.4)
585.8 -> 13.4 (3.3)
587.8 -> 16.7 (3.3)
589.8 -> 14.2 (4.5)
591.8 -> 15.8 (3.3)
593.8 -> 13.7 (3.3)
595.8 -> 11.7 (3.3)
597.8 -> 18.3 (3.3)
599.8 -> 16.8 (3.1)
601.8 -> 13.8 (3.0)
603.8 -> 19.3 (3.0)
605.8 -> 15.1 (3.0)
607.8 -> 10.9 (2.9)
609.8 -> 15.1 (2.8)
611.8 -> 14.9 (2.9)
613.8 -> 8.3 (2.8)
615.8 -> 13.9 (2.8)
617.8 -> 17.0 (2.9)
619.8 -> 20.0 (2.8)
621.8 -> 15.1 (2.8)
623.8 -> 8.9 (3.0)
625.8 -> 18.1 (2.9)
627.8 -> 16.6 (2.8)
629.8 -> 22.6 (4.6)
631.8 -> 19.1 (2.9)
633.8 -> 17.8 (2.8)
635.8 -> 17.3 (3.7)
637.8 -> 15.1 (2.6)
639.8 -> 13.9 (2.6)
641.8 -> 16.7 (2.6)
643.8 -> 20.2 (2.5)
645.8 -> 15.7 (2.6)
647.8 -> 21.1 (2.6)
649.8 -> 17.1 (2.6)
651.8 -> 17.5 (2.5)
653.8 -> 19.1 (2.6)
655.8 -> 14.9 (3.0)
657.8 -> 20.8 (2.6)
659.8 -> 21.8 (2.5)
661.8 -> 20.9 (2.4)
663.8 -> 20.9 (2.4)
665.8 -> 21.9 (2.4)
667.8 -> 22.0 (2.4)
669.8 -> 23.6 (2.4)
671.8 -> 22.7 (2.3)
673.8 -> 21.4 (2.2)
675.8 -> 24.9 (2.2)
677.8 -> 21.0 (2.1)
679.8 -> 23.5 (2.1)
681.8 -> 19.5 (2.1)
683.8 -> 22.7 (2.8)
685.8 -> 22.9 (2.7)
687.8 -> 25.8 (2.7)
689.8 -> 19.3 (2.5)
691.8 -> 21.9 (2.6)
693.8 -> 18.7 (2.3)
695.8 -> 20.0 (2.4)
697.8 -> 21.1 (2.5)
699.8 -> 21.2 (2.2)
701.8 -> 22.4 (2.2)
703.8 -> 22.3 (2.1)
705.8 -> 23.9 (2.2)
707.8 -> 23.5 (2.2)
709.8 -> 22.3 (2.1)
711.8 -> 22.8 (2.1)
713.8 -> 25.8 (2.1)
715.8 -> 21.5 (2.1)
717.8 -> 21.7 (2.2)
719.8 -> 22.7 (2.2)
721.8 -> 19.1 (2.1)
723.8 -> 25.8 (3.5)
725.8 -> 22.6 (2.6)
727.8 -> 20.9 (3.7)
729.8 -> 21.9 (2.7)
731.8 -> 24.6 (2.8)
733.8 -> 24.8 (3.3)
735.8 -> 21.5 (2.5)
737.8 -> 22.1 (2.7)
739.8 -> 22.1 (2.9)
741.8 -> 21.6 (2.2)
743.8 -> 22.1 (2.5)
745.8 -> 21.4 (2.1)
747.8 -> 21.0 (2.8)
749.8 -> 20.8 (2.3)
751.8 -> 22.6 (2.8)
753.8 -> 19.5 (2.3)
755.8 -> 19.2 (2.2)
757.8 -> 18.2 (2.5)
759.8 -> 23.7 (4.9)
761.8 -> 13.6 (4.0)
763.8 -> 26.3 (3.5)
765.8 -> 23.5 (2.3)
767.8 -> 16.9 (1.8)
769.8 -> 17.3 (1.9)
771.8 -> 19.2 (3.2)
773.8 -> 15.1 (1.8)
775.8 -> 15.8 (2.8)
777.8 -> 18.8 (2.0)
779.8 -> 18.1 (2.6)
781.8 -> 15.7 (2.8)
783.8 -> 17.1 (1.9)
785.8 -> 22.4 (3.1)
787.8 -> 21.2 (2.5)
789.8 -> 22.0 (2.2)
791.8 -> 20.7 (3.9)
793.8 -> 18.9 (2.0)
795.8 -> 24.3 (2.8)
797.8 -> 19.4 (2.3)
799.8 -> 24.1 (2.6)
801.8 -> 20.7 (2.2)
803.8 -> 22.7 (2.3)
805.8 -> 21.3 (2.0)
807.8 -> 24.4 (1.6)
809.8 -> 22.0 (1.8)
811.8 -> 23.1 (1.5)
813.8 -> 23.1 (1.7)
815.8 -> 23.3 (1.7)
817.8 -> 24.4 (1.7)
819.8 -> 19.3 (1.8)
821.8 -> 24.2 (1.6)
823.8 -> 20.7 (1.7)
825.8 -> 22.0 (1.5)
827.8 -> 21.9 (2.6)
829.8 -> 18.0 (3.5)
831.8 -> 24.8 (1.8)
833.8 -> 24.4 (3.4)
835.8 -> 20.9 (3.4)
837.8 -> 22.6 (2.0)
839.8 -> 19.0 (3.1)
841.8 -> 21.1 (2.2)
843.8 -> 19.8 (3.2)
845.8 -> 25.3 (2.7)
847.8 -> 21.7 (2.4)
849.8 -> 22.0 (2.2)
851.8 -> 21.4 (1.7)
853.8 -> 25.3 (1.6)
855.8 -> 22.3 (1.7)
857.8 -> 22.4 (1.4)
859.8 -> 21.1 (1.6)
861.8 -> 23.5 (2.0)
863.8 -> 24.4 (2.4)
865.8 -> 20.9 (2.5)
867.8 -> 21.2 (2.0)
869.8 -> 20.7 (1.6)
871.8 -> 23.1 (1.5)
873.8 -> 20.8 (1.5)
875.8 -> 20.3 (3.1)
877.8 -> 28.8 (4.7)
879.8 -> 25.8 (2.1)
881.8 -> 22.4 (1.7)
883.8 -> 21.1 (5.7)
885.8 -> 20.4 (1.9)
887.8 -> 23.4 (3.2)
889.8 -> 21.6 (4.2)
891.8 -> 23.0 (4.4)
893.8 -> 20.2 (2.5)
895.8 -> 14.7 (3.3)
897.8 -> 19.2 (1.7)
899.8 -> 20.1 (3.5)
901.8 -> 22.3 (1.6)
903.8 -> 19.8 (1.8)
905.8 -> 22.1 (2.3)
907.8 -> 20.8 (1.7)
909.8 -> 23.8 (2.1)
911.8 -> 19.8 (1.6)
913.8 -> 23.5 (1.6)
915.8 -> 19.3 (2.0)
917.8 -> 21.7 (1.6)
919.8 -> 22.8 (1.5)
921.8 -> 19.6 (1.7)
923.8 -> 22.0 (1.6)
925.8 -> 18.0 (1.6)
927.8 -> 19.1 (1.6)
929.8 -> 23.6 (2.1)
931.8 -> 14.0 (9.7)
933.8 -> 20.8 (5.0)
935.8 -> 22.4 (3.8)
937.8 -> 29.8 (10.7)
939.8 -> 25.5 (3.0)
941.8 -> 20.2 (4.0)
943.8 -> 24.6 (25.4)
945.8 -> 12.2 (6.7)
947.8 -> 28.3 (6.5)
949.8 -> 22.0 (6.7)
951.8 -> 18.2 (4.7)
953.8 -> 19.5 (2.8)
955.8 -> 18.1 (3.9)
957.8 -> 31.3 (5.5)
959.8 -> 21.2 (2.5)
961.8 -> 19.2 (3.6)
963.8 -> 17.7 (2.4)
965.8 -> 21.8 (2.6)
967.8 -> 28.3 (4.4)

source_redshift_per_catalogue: 0.485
